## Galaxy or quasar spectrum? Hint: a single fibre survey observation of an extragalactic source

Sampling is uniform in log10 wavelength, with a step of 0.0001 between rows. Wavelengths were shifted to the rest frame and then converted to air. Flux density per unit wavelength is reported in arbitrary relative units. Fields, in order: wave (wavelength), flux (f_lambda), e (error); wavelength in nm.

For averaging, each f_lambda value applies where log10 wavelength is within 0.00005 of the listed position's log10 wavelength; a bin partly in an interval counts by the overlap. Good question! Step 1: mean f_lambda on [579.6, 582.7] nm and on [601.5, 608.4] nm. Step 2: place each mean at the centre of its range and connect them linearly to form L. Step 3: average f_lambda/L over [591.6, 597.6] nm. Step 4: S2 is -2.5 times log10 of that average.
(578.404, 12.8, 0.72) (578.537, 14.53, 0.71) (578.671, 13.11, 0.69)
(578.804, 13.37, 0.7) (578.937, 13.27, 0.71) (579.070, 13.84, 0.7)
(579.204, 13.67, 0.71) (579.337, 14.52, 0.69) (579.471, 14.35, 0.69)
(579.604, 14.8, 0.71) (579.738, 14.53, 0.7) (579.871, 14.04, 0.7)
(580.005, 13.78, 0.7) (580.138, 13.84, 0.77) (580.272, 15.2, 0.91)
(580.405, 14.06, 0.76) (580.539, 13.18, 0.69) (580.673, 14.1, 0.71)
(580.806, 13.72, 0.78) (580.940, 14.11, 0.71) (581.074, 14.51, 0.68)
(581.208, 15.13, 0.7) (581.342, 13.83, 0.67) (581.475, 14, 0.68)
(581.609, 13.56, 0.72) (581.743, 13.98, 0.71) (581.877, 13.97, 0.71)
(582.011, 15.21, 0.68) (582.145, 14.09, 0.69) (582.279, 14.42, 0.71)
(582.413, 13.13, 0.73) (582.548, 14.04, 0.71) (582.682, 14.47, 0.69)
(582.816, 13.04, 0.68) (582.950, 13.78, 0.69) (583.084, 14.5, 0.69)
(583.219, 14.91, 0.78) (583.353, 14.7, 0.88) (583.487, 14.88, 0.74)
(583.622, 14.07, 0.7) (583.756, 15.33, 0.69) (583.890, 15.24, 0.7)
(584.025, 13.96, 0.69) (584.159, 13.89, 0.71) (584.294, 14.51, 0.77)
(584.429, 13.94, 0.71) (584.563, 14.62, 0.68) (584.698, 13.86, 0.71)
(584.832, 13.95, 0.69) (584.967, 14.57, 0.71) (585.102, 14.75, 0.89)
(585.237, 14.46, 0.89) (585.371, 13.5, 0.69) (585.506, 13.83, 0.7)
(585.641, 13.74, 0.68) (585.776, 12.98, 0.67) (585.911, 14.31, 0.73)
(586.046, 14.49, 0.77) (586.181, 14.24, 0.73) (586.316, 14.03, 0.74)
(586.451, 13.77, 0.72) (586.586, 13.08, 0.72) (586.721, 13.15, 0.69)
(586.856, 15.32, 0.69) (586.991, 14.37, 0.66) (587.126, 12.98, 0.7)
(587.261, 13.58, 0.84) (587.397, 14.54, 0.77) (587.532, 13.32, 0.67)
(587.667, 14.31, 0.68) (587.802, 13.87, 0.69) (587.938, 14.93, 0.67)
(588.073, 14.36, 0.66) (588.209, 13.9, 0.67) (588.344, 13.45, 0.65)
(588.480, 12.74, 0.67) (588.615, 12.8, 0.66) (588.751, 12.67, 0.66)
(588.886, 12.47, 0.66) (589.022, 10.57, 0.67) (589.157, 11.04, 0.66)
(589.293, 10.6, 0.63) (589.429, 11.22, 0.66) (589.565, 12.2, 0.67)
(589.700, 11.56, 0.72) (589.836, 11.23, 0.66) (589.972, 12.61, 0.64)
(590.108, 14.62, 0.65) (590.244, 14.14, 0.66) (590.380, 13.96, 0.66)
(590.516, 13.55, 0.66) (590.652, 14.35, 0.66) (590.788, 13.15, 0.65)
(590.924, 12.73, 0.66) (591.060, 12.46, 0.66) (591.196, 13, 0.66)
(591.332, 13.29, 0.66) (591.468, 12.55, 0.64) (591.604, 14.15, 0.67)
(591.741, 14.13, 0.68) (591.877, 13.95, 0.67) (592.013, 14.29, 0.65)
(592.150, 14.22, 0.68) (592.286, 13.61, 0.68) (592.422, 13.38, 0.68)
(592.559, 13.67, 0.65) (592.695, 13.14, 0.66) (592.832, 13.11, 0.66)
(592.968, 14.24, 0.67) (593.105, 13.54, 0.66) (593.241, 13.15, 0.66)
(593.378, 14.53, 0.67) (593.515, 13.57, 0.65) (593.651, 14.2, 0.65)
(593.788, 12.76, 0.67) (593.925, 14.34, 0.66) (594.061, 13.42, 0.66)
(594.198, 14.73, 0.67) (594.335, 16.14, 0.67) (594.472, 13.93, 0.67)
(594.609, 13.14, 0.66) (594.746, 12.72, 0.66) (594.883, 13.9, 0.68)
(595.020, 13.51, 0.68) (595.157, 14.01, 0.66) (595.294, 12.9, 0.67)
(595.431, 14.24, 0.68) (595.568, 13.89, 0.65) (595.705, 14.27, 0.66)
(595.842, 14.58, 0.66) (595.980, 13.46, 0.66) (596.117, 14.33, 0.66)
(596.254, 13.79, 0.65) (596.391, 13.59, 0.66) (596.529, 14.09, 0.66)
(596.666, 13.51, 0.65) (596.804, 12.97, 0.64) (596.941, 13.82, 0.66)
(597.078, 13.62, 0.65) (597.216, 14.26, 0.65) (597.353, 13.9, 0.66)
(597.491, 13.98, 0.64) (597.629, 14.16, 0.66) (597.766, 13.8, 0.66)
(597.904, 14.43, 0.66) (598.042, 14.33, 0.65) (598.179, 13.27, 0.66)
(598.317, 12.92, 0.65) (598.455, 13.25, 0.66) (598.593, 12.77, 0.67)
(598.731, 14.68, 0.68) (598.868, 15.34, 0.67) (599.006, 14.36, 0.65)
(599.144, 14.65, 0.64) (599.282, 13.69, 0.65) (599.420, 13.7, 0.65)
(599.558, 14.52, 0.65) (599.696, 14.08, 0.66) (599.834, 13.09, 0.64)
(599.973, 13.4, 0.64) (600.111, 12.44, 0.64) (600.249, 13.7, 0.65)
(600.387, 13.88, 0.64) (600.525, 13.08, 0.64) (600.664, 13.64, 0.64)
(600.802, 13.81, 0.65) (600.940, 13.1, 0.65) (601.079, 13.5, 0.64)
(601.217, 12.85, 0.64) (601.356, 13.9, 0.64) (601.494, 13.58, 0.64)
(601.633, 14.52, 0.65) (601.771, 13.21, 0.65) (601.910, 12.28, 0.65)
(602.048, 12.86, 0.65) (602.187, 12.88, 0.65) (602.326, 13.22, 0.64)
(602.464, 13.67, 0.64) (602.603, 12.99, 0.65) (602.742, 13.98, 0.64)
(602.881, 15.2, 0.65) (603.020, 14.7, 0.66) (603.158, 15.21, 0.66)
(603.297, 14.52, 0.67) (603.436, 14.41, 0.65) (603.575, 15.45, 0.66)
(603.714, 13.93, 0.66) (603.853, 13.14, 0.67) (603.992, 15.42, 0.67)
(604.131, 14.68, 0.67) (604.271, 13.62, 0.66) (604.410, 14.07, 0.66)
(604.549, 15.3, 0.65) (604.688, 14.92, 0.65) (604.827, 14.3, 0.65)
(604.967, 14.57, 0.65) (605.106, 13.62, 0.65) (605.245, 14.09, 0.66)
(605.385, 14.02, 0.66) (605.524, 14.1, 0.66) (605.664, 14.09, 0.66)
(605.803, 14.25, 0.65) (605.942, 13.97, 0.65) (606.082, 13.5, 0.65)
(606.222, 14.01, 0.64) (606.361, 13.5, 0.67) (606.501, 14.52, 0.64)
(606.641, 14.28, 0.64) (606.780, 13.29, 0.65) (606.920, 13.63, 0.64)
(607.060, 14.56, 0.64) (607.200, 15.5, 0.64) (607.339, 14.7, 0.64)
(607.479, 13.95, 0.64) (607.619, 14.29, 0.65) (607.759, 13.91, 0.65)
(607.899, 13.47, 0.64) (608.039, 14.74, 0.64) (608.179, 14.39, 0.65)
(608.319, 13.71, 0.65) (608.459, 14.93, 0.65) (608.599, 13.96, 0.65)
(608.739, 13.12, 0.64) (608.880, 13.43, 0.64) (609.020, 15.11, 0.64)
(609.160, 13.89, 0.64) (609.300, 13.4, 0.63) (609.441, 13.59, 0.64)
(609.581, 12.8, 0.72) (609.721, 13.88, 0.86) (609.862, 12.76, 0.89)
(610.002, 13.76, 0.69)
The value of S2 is 0.022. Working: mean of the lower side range 14.1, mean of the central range 13.8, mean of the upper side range 14.1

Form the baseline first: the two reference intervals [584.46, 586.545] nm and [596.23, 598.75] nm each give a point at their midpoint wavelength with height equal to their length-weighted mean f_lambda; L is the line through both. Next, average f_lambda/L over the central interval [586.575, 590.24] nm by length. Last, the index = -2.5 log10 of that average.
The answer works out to 0.08 mag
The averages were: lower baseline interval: 14.1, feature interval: 13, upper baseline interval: 13.7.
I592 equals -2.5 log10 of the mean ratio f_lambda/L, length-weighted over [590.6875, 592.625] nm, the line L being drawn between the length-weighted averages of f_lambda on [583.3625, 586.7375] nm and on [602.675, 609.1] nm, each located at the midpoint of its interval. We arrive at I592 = 0.05 mag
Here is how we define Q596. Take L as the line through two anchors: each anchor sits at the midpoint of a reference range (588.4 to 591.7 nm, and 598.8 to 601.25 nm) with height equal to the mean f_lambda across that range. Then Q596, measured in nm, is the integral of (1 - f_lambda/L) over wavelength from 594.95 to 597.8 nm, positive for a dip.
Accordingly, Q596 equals -0.11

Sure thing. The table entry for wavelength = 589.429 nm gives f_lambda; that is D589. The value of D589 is 11.22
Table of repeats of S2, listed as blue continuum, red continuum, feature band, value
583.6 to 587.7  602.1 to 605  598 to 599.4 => 0.02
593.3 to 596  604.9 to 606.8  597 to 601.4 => 0.02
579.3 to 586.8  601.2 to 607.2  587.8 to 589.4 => 0.12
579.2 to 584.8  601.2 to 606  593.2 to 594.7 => 0.01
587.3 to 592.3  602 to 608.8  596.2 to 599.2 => -0.02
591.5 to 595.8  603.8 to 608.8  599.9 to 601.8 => 0.04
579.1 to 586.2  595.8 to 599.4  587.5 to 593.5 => 0.07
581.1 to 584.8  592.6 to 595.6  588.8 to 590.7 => 0.13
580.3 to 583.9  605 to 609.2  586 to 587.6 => 0.02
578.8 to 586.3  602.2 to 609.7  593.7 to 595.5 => 0.02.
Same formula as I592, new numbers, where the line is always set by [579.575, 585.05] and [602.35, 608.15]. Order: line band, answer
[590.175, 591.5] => 0.07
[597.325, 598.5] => 0.04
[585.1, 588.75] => 0.03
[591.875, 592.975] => 0.04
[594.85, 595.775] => 0.03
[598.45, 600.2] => 0.03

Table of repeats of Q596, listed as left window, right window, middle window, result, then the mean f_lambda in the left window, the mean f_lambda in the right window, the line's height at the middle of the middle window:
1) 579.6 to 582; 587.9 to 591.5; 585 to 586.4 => -0.067 nm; 14.1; 12.8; 13.4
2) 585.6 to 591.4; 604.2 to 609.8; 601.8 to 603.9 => -0.001 nm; 13.2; 14.1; 13.9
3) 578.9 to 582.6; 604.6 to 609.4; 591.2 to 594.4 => 0.067 nm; 14.1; 14.1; 14.1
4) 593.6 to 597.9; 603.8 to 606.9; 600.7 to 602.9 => 0.095 nm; 13.9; 14.1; 14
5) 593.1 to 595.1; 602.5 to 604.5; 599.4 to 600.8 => 0.062 nm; 13.8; 14.4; 14.2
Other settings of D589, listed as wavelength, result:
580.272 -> 15.2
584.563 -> 14.62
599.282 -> 13.69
